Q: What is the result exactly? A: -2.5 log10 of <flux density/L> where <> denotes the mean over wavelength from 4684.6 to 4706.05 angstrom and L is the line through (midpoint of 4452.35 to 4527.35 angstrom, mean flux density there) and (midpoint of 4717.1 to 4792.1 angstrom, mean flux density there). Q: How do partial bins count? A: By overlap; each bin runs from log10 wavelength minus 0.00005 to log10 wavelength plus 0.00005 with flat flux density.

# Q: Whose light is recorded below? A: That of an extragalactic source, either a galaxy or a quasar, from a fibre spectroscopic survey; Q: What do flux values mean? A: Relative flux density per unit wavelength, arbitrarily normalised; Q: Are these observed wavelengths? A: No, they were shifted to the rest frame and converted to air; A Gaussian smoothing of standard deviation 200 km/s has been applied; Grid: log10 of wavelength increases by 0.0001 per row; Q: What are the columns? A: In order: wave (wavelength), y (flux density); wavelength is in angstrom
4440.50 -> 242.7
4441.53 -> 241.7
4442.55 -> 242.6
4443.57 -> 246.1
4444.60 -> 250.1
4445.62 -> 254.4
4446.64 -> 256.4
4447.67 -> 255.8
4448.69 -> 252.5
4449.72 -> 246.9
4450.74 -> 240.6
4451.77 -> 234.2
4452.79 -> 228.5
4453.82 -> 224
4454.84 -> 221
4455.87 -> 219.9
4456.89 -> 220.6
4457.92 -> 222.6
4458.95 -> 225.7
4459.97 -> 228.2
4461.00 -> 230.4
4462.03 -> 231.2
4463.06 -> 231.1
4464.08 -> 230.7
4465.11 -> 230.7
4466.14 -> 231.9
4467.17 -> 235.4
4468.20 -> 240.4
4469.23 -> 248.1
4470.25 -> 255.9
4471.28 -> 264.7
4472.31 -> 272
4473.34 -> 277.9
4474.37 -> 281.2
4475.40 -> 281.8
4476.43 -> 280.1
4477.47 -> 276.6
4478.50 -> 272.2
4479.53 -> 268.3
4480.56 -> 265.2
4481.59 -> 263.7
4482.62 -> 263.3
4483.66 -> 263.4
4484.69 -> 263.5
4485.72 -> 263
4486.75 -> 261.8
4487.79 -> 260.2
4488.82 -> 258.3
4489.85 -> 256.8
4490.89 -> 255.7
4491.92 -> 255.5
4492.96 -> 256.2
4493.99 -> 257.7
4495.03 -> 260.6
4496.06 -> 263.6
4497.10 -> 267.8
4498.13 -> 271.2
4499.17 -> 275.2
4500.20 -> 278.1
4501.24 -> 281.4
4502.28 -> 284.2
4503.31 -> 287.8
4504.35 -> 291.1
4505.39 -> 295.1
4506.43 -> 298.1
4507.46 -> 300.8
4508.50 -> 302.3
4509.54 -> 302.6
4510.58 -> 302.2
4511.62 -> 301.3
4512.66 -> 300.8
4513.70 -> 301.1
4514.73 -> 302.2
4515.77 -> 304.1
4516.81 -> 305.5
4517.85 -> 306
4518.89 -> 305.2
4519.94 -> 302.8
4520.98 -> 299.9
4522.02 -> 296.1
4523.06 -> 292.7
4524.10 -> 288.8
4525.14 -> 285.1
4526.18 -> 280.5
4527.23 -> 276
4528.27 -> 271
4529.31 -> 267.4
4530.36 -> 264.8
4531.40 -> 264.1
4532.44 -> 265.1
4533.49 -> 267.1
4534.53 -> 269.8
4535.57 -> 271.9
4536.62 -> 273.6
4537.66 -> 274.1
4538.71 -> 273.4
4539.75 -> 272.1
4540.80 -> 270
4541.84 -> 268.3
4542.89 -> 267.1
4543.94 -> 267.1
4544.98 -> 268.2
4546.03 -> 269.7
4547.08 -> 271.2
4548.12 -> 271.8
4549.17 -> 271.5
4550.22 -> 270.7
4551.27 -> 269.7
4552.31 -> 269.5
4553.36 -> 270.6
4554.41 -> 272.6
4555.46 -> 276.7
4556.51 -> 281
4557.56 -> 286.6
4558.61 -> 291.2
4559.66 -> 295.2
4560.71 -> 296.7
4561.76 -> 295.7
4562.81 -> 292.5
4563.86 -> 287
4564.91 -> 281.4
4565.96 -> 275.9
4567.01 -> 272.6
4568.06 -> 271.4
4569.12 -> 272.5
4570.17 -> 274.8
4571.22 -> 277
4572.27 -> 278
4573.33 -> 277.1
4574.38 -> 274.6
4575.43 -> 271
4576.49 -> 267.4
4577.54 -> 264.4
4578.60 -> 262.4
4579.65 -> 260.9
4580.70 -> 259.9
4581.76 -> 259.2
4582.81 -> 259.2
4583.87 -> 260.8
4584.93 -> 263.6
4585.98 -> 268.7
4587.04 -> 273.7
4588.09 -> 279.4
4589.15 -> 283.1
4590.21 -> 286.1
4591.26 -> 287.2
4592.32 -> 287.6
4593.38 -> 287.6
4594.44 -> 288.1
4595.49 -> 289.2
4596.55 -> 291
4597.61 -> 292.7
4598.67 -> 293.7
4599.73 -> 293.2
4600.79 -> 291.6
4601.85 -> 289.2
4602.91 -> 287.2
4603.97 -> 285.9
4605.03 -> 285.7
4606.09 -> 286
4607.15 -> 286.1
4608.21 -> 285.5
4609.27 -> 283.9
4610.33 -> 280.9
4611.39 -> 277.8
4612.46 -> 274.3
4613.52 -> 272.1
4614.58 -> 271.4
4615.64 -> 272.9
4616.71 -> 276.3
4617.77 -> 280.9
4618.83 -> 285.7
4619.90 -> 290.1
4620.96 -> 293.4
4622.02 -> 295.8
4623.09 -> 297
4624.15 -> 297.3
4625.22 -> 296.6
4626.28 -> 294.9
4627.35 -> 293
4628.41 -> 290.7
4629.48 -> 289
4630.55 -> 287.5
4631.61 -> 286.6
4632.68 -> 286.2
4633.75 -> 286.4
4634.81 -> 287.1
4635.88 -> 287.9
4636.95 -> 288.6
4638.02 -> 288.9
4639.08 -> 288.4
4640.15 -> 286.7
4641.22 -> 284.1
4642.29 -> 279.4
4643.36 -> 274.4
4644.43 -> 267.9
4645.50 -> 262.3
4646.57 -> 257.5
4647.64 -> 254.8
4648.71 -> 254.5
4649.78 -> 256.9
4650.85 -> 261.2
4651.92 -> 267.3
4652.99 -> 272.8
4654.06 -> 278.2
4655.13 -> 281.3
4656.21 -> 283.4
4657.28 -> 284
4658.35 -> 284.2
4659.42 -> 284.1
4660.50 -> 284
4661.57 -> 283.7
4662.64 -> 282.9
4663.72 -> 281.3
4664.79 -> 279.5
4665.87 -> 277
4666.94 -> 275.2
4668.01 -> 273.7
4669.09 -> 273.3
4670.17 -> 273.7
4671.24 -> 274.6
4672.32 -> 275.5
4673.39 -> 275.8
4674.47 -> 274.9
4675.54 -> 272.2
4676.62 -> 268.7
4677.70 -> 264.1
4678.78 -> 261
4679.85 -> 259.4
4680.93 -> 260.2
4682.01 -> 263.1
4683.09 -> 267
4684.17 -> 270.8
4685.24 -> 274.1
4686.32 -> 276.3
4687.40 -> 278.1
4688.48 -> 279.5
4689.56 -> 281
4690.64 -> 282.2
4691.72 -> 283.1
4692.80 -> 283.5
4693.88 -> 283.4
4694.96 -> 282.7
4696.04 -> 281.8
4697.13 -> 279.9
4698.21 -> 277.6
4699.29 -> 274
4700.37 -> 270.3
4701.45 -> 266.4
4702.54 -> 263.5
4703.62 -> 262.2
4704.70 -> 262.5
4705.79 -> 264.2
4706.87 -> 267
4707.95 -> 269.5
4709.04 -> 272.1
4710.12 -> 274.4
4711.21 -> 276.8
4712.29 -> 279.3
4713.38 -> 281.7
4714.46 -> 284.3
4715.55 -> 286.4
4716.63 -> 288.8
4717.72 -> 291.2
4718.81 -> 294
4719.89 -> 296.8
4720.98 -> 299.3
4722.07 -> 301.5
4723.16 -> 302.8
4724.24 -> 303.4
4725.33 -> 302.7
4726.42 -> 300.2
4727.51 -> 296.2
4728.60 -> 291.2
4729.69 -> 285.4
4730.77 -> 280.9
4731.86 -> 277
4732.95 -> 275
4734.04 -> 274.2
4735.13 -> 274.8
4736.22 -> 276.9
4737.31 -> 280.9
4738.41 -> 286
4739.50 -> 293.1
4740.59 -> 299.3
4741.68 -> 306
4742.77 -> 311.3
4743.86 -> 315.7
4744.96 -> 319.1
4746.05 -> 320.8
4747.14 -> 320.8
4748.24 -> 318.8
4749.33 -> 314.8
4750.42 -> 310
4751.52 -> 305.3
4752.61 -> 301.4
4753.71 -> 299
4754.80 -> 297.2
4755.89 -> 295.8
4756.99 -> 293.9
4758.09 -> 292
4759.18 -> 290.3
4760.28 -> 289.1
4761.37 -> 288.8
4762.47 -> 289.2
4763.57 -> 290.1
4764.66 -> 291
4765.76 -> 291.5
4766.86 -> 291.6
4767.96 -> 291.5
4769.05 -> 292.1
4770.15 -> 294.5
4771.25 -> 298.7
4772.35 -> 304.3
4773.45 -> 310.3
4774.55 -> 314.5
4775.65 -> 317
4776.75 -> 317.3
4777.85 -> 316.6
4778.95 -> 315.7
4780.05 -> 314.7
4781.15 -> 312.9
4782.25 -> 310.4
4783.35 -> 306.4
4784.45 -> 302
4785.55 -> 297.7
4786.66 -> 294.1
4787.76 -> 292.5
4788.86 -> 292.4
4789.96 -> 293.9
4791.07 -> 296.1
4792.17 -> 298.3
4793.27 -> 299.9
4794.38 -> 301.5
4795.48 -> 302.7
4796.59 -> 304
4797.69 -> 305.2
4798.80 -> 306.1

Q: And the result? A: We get 0.06 mag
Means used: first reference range 268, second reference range 299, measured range 275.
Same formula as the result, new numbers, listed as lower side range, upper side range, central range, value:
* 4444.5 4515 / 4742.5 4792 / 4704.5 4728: 0.033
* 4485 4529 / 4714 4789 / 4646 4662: 0.077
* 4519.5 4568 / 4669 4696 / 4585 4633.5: -0.039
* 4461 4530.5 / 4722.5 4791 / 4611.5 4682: 0.038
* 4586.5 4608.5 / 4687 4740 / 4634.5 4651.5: 0.045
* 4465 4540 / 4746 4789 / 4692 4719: 0.074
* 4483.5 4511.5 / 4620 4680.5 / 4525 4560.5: 0.013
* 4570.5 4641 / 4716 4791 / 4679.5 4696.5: 0.060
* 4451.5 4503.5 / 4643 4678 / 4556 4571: -0.081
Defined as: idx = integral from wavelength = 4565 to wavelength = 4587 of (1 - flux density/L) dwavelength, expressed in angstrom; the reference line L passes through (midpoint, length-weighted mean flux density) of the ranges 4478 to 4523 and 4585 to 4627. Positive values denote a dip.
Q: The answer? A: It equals 1.2 angstrom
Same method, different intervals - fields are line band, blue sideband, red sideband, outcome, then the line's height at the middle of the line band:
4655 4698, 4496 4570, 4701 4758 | 1.80 angstrom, 288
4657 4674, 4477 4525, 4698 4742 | 0.23 angstrom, 283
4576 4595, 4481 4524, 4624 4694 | 0.50 angstrom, 280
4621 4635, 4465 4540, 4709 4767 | -0.30 angstrom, 286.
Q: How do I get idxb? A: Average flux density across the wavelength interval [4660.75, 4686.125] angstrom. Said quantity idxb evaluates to 272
